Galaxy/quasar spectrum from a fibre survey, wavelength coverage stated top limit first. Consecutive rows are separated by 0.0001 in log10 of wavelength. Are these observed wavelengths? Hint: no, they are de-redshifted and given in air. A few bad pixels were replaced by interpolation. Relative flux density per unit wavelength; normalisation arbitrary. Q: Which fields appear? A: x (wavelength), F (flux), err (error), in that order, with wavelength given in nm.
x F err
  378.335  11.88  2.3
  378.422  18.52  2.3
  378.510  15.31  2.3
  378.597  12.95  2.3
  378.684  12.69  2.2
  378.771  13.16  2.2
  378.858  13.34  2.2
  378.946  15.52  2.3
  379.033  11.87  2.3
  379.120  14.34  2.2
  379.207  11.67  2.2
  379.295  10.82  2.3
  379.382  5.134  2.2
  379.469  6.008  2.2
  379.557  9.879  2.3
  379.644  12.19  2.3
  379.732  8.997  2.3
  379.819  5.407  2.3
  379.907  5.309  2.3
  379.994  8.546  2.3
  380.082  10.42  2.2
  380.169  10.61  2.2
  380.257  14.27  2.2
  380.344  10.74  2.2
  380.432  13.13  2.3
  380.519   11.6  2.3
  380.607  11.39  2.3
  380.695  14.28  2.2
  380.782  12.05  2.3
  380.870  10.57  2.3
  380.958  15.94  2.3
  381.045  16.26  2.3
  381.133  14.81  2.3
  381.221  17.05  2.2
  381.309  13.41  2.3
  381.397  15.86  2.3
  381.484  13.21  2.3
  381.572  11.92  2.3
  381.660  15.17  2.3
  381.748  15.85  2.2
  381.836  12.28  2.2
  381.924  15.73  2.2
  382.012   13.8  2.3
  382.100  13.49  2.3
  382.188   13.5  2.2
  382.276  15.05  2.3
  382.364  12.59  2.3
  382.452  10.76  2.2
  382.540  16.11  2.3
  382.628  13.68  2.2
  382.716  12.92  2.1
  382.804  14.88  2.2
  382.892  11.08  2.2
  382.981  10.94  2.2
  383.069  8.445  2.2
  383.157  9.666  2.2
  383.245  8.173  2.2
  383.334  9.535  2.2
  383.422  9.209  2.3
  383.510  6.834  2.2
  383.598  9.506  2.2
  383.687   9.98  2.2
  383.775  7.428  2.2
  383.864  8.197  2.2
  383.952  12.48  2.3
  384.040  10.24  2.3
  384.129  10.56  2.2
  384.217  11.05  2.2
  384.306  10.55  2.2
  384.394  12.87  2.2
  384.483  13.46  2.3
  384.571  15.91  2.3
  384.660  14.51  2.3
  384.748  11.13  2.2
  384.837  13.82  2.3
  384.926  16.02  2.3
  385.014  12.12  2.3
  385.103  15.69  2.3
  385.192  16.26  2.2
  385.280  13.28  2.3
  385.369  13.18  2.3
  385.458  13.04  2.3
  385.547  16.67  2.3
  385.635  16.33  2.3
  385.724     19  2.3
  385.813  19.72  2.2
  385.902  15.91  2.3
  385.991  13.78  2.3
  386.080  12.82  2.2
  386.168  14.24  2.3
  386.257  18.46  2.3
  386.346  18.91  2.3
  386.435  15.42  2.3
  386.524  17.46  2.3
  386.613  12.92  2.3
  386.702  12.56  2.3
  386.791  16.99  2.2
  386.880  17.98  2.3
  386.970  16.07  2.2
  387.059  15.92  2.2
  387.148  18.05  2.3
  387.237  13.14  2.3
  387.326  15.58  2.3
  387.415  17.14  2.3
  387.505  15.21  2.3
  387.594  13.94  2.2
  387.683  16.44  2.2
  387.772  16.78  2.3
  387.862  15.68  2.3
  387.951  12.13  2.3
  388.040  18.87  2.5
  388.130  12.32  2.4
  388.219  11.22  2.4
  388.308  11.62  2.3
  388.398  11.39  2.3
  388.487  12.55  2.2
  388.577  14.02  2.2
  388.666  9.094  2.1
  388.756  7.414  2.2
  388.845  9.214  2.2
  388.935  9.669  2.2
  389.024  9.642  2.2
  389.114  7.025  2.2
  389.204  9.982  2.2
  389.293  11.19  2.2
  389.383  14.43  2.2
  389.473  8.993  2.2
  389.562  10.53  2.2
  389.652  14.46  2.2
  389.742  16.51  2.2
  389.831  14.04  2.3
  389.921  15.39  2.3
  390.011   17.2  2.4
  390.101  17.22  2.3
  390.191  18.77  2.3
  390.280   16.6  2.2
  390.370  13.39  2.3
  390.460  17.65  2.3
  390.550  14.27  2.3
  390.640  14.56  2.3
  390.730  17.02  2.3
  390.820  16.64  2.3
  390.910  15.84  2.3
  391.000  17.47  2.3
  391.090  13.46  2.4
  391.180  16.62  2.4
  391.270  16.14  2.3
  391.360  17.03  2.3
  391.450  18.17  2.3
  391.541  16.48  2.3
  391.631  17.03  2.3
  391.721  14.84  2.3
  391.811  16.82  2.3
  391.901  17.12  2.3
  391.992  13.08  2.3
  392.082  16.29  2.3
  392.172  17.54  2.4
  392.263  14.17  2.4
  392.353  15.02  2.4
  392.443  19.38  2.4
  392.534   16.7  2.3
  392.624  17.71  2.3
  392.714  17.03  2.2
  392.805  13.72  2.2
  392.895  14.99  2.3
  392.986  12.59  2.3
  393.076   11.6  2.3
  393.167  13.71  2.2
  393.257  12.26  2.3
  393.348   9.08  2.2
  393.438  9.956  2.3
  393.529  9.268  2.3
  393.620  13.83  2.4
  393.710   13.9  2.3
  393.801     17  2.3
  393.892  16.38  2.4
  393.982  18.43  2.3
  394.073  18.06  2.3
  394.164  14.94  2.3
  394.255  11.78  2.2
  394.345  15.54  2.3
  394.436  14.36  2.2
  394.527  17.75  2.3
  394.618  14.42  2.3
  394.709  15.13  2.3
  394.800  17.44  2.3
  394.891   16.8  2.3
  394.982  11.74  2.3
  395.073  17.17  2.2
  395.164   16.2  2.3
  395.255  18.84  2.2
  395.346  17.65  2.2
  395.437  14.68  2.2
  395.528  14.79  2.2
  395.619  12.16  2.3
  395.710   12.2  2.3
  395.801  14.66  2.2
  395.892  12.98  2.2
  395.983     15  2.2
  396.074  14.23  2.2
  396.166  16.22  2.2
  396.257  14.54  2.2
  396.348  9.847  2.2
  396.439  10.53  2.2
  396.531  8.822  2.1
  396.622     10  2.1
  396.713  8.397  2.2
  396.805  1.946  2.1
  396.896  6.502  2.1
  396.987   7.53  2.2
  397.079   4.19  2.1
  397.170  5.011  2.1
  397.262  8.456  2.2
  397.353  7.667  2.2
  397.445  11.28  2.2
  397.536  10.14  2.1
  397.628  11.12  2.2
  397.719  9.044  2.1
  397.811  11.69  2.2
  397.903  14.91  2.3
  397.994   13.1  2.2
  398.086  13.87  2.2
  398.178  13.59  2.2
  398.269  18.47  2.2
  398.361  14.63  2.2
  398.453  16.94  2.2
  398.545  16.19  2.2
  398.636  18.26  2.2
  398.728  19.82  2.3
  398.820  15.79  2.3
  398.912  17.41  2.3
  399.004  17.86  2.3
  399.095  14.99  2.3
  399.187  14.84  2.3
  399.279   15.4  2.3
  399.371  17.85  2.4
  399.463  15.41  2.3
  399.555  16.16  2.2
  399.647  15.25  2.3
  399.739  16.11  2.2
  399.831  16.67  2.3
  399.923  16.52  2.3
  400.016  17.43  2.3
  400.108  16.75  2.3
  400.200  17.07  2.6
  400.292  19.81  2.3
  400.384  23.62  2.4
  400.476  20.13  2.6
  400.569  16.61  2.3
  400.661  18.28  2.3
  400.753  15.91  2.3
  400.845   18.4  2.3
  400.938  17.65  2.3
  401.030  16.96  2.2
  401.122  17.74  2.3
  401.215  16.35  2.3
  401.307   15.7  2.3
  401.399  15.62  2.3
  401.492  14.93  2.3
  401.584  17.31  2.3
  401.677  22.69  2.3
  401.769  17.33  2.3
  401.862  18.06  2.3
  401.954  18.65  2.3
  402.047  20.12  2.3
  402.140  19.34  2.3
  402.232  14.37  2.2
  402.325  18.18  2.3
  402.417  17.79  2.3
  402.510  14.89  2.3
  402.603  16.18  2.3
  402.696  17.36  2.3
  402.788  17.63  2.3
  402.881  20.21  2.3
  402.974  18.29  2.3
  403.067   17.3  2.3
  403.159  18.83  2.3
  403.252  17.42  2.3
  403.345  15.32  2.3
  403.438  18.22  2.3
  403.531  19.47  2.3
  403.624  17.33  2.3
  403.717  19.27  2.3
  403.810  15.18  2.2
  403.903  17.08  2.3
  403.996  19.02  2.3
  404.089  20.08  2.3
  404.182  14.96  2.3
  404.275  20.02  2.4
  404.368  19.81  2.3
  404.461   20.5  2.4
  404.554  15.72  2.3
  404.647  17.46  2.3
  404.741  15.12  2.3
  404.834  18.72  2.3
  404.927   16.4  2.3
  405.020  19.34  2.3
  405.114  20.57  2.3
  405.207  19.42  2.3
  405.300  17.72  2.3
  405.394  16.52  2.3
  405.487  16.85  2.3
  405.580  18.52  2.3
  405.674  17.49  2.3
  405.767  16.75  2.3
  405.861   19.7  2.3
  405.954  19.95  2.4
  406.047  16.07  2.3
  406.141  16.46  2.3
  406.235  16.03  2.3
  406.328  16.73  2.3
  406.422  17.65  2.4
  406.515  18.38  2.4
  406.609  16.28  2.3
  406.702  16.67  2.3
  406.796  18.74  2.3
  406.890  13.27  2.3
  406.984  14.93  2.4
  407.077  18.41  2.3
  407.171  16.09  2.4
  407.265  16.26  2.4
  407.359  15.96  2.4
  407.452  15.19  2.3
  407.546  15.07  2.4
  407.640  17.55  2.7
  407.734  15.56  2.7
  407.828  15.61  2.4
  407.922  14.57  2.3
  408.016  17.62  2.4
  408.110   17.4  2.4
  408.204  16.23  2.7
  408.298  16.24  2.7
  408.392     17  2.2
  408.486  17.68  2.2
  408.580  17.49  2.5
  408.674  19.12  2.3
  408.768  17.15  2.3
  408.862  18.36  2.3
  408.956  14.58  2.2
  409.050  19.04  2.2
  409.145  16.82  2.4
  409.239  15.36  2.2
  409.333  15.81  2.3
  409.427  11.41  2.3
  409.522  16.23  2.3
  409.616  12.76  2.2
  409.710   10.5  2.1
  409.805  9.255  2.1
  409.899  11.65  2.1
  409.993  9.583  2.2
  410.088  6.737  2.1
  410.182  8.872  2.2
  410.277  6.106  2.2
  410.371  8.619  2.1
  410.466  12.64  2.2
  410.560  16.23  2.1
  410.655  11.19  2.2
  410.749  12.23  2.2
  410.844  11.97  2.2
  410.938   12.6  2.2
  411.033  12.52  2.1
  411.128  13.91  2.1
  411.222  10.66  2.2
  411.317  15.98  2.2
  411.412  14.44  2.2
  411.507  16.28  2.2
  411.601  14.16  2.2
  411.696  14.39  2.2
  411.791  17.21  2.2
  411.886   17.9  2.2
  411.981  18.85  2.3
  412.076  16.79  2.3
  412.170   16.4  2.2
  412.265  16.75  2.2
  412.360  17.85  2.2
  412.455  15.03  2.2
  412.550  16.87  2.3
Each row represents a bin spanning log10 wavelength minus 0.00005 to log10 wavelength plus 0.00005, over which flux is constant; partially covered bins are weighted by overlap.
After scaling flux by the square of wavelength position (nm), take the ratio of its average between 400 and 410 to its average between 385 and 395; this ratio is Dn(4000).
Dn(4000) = 1.25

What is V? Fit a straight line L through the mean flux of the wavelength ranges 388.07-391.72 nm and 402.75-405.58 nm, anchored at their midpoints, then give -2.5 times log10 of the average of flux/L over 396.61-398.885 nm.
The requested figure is 0.36 mag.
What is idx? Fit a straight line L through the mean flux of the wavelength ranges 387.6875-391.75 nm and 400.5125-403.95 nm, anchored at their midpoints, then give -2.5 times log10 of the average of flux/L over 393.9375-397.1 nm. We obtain 0.17 mag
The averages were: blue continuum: 14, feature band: 13.4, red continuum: 17.5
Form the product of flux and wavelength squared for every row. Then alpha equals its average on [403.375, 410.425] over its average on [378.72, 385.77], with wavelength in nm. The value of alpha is 1.5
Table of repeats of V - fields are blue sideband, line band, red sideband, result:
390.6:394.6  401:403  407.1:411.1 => -0.192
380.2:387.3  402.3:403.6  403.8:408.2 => -0.058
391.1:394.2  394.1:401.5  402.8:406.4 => 0.133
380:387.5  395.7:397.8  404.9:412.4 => 0.404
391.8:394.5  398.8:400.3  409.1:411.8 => -0.183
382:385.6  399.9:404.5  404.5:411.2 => -0.214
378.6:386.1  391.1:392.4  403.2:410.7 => -0.164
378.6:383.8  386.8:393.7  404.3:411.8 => -0.101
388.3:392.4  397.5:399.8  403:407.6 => 0.058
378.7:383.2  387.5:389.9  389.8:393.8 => 0.165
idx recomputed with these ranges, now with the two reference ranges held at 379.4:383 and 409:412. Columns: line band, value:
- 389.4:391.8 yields -0.229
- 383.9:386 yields -0.124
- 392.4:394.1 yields -0.139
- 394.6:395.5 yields -0.247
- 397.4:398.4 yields -0.004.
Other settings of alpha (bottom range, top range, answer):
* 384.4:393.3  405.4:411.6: 1.13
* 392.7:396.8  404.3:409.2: 1.32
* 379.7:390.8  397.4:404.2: 1.37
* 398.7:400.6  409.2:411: 0.71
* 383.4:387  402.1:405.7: 1.42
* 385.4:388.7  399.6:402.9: 1.25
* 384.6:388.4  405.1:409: 1.24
